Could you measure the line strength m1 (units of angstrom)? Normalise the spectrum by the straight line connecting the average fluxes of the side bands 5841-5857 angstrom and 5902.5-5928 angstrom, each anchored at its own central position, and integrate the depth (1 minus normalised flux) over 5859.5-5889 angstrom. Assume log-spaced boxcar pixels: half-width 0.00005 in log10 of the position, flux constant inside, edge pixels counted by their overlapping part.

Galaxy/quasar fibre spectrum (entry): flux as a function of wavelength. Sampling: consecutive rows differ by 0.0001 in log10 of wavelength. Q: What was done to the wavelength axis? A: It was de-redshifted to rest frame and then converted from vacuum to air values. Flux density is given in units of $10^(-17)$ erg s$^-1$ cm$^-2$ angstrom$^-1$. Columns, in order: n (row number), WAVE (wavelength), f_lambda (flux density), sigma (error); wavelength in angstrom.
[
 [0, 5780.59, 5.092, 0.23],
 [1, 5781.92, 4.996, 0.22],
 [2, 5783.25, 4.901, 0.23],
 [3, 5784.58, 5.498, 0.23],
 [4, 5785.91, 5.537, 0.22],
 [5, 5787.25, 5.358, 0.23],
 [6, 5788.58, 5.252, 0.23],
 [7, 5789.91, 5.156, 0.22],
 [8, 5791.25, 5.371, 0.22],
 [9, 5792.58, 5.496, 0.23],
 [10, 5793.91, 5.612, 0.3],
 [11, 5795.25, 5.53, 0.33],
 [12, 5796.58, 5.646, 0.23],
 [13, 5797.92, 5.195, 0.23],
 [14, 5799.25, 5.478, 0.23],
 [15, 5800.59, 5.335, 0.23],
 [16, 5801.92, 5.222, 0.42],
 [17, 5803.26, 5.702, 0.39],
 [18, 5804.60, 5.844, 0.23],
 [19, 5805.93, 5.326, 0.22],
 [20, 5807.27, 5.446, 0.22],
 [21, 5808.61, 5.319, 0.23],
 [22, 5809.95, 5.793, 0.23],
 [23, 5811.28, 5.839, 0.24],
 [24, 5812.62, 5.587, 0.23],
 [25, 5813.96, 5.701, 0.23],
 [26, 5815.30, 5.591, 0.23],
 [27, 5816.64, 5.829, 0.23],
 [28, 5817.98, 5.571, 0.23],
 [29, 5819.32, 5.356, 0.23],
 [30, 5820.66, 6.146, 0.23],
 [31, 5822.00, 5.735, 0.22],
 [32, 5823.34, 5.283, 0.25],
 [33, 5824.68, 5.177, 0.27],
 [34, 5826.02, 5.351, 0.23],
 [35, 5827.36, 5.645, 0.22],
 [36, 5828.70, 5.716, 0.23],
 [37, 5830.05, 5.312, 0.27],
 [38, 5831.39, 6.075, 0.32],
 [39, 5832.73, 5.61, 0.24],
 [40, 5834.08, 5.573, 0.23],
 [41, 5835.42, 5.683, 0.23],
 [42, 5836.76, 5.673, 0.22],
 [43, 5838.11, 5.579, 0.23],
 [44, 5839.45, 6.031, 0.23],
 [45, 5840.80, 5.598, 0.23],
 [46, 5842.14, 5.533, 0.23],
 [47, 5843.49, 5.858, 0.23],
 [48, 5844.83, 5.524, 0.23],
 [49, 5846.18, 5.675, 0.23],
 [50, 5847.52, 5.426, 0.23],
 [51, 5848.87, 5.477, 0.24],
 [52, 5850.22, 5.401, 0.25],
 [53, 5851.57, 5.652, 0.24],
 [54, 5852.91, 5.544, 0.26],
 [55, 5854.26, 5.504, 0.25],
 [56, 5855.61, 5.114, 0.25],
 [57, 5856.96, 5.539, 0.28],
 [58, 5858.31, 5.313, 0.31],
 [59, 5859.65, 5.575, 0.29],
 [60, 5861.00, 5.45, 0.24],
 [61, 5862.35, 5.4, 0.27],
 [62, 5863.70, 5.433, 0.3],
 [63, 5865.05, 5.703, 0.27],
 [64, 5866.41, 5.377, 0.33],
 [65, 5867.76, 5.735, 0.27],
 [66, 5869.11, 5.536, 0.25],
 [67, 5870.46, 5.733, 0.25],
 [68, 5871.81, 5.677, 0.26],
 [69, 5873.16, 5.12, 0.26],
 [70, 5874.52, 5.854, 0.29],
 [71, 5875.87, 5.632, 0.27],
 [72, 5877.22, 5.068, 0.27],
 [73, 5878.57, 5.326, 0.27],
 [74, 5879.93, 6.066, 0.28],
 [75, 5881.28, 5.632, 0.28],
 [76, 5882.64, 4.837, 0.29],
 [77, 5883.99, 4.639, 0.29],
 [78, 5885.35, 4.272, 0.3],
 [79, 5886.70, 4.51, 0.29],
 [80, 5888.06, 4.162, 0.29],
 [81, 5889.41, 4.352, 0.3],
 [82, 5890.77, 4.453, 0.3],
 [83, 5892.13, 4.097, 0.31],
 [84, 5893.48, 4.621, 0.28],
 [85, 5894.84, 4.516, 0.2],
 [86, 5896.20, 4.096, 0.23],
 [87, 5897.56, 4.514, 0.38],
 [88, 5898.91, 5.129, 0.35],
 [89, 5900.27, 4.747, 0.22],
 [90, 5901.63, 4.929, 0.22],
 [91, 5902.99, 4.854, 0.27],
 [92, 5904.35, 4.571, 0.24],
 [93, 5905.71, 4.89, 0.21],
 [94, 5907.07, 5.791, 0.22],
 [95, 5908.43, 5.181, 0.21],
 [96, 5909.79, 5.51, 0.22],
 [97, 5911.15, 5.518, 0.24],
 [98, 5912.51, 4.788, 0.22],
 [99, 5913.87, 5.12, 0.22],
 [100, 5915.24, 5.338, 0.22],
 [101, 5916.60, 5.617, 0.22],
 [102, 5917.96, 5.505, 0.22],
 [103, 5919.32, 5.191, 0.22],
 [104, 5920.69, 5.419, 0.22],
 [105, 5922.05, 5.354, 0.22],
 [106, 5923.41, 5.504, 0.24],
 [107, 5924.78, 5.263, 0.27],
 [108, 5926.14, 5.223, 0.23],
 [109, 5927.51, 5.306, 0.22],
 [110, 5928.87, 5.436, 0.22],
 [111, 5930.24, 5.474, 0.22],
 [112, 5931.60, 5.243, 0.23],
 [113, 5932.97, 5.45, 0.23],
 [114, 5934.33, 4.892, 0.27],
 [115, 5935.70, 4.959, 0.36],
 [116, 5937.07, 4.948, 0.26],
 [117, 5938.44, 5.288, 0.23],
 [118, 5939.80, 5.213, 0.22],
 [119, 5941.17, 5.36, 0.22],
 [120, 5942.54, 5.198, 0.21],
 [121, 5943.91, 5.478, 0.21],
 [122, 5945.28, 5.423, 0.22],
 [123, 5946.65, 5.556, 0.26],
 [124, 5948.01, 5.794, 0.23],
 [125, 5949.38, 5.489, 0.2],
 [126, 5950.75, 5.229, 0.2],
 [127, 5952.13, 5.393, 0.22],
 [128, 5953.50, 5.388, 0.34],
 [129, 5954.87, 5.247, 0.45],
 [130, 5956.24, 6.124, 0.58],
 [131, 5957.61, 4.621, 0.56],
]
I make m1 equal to 0.72 angstrom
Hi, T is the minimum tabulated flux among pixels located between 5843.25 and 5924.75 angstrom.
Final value 4.096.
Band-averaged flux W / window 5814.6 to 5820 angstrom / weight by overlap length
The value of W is 5.59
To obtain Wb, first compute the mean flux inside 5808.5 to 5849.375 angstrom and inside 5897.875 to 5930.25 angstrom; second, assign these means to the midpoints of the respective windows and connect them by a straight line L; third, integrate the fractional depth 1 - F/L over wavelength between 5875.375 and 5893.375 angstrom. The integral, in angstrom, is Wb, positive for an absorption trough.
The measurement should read 1.79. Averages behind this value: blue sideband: 5.63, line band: 4.84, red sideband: 5.22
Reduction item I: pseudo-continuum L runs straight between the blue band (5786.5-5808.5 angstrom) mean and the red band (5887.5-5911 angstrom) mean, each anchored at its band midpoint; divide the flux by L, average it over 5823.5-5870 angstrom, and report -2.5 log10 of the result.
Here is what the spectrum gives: -0.09 mag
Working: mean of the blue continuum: 5.43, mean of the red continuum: 4.75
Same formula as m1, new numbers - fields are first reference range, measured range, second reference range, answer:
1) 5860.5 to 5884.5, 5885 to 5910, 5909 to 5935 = 3.3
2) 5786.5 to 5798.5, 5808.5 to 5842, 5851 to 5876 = -1.1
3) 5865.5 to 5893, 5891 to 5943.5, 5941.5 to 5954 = 1.9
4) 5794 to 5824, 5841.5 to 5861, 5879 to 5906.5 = -1.4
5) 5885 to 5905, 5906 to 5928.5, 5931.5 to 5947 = -2.1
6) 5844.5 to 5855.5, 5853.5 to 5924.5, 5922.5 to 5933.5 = 3.7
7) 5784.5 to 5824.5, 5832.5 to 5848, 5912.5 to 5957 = -0.5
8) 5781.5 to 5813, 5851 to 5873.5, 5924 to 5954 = -0.5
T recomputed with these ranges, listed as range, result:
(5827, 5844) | 5.312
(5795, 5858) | 5.114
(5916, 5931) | 5.191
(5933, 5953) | 4.892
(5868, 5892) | 4.162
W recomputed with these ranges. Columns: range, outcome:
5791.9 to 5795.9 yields 5.55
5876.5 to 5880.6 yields 5.49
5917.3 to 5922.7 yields 5.37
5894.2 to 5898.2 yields 4.37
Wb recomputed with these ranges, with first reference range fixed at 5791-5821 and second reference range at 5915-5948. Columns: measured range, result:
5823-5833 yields 0.0 angstrom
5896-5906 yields 1.2 angstrom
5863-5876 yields -0.3 angstrom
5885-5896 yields 2.1 angstrom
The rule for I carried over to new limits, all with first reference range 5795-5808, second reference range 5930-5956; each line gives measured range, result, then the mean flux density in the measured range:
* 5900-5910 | 0.066 mag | 5.05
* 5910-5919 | 0.007 mag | 5.32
